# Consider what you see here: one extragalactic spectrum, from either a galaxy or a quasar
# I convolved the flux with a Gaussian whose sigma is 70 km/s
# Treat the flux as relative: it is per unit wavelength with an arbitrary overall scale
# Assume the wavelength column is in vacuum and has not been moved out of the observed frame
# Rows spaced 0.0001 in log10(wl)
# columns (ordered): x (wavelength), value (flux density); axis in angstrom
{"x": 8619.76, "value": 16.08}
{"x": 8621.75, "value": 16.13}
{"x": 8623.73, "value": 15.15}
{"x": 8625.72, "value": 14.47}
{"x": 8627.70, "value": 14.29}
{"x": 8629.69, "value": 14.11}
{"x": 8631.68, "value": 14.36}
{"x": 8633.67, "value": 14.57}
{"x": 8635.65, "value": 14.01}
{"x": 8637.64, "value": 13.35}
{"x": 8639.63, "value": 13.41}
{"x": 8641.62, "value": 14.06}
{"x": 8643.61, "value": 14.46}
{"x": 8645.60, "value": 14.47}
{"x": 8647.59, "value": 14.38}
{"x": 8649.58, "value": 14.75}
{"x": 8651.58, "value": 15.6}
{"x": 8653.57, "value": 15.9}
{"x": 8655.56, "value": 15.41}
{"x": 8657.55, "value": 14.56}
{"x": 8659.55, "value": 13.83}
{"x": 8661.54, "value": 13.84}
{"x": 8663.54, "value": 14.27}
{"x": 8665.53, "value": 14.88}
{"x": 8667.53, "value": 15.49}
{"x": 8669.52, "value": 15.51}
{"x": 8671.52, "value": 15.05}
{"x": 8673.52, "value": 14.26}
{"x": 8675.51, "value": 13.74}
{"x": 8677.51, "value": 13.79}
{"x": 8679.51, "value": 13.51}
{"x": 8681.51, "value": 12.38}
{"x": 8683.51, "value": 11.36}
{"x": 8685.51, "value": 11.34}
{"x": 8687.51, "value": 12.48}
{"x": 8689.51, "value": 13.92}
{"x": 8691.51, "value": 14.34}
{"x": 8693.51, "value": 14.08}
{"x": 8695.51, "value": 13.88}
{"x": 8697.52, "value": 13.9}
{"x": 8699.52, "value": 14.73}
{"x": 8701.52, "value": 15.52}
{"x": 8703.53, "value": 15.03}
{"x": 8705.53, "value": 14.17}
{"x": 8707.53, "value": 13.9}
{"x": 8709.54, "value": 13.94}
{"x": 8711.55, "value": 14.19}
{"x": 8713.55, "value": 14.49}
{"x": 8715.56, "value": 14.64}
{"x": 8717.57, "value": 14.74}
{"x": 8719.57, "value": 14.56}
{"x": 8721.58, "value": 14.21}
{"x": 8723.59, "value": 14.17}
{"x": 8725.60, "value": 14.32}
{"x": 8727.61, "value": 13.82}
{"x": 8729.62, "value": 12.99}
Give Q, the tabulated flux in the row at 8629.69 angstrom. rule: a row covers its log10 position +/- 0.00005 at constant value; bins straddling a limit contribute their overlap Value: 14.11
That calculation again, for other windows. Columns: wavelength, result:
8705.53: 14.17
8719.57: 14.56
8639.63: 13.41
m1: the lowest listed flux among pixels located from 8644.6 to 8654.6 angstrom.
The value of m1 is 14.38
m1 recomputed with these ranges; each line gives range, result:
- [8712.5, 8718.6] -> 14.49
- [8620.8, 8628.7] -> 14.29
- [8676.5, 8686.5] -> 11.34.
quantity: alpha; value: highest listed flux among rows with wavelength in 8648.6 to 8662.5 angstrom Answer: 15.9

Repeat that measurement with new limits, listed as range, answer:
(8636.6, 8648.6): 14.47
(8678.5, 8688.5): 13.51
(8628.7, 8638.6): 14.57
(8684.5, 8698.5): 14.34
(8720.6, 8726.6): 14.32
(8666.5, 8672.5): 15.51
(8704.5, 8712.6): 14.19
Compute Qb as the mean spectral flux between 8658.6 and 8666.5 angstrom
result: 14.2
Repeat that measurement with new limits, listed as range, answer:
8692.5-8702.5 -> 14.4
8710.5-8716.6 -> 14.4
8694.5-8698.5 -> 13.9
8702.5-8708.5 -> 14.4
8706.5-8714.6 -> 14.1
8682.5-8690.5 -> 12.3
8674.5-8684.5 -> 13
